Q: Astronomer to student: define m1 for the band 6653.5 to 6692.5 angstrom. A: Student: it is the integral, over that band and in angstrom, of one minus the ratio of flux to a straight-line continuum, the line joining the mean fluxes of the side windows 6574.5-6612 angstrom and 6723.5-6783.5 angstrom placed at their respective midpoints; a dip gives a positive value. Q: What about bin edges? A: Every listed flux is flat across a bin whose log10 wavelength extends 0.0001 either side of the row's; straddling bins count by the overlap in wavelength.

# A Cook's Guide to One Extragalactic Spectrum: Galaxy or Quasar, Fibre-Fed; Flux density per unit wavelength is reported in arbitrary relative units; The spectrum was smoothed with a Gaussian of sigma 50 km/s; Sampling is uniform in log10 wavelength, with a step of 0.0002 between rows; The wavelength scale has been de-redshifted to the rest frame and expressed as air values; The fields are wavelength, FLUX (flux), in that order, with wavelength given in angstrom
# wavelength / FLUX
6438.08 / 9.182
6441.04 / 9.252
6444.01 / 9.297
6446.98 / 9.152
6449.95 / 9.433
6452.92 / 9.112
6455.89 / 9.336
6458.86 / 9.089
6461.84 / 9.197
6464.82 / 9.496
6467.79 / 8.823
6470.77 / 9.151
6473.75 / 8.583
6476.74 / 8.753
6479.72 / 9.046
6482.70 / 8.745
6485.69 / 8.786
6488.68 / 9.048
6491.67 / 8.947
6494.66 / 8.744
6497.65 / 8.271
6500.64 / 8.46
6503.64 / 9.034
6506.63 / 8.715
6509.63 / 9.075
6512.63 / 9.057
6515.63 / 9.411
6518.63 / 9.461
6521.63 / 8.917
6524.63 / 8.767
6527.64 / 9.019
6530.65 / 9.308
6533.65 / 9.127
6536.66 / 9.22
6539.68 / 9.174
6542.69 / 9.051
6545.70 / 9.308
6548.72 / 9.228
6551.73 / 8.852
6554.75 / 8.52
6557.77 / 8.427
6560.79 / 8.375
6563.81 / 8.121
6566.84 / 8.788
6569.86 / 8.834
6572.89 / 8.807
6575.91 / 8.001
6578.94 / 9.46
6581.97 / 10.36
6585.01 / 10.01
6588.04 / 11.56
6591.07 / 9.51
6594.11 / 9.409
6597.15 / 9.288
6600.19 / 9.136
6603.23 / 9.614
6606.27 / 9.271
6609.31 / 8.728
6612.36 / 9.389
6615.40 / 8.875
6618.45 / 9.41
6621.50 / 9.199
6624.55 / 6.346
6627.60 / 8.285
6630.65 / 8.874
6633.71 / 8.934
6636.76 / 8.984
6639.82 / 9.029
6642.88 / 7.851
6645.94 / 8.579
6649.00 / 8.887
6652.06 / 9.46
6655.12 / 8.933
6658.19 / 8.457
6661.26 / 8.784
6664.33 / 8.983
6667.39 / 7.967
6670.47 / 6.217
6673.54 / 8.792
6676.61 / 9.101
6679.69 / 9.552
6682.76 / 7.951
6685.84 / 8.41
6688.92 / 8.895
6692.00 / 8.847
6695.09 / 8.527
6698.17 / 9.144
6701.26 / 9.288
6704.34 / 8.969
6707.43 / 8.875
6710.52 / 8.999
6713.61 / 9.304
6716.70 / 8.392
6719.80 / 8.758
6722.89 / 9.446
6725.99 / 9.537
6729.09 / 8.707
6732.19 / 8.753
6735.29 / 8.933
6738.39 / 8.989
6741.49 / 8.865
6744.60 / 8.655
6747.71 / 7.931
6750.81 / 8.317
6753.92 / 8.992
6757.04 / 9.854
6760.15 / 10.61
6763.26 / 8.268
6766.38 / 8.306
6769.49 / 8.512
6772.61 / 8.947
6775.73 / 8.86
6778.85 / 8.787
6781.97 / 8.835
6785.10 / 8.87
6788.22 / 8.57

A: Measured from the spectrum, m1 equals 2.9 angstrom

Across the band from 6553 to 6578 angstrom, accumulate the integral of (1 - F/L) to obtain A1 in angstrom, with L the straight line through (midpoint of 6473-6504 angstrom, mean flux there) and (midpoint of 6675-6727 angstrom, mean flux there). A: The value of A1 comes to 0.9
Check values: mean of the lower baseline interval 8.76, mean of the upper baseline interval 8.93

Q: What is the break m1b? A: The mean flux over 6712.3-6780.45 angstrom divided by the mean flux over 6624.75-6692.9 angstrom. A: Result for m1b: 1.0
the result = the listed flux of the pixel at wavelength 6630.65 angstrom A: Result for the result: 8.874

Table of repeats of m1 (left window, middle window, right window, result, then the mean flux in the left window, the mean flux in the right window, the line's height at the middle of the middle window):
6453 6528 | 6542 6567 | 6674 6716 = 0.59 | 8.96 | 8.9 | 8.94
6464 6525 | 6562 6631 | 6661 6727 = -2.07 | 8.92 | 8.76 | 8.83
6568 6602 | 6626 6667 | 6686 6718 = 1.94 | 9.48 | 8.91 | 9.18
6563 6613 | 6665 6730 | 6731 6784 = 1.91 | 9.33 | 8.85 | 9.02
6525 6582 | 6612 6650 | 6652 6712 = 0.59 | 8.91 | 8.69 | 8.78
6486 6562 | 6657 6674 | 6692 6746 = 1.50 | 8.94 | 8.95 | 8.94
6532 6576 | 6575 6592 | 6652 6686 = -2.24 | 8.82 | 8.52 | 8.74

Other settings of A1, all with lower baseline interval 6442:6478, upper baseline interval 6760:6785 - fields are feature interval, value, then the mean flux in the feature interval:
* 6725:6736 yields -0.2 angstrom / 8.96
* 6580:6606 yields -2.4 angstrom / 9.82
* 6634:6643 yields 0.1 angstrom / 8.79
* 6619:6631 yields 1.0 angstrom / 8.21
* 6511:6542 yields -0.3 angstrom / 9.14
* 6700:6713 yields -0.3 angstrom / 9.05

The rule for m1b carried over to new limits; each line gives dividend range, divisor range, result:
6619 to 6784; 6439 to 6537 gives 0.97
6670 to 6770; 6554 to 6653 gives 0.98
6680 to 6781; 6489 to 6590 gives 0.98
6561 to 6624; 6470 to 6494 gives 1.04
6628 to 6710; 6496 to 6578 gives 0.98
